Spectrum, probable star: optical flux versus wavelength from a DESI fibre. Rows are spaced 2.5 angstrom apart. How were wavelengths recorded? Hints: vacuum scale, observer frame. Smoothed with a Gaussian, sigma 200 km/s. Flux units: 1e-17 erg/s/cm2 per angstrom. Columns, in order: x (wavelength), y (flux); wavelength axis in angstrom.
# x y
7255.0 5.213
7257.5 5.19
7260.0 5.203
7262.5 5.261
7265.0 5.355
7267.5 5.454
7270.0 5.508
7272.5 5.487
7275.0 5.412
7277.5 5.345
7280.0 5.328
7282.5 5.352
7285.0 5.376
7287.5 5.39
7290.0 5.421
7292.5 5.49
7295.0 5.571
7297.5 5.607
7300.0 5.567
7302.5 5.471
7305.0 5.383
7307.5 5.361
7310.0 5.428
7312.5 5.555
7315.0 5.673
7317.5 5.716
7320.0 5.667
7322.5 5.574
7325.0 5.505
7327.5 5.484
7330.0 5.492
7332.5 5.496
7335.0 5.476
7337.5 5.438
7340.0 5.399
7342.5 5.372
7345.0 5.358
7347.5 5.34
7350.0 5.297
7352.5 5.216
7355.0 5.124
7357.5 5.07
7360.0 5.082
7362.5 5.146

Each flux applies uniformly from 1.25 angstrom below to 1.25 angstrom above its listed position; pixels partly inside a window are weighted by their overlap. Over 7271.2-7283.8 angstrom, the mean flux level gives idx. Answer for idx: 5.39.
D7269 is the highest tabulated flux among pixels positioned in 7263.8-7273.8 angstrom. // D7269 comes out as 5.508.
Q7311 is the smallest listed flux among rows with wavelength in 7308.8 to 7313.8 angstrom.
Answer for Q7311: 5.428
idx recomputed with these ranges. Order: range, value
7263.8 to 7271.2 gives 5.44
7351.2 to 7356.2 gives 5.17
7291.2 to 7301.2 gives 5.56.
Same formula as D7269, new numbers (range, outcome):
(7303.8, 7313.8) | 5.555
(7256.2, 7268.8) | 5.454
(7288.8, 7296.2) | 5.571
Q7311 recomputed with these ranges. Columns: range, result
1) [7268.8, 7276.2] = 5.412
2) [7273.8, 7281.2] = 5.328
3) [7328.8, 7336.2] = 5.476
